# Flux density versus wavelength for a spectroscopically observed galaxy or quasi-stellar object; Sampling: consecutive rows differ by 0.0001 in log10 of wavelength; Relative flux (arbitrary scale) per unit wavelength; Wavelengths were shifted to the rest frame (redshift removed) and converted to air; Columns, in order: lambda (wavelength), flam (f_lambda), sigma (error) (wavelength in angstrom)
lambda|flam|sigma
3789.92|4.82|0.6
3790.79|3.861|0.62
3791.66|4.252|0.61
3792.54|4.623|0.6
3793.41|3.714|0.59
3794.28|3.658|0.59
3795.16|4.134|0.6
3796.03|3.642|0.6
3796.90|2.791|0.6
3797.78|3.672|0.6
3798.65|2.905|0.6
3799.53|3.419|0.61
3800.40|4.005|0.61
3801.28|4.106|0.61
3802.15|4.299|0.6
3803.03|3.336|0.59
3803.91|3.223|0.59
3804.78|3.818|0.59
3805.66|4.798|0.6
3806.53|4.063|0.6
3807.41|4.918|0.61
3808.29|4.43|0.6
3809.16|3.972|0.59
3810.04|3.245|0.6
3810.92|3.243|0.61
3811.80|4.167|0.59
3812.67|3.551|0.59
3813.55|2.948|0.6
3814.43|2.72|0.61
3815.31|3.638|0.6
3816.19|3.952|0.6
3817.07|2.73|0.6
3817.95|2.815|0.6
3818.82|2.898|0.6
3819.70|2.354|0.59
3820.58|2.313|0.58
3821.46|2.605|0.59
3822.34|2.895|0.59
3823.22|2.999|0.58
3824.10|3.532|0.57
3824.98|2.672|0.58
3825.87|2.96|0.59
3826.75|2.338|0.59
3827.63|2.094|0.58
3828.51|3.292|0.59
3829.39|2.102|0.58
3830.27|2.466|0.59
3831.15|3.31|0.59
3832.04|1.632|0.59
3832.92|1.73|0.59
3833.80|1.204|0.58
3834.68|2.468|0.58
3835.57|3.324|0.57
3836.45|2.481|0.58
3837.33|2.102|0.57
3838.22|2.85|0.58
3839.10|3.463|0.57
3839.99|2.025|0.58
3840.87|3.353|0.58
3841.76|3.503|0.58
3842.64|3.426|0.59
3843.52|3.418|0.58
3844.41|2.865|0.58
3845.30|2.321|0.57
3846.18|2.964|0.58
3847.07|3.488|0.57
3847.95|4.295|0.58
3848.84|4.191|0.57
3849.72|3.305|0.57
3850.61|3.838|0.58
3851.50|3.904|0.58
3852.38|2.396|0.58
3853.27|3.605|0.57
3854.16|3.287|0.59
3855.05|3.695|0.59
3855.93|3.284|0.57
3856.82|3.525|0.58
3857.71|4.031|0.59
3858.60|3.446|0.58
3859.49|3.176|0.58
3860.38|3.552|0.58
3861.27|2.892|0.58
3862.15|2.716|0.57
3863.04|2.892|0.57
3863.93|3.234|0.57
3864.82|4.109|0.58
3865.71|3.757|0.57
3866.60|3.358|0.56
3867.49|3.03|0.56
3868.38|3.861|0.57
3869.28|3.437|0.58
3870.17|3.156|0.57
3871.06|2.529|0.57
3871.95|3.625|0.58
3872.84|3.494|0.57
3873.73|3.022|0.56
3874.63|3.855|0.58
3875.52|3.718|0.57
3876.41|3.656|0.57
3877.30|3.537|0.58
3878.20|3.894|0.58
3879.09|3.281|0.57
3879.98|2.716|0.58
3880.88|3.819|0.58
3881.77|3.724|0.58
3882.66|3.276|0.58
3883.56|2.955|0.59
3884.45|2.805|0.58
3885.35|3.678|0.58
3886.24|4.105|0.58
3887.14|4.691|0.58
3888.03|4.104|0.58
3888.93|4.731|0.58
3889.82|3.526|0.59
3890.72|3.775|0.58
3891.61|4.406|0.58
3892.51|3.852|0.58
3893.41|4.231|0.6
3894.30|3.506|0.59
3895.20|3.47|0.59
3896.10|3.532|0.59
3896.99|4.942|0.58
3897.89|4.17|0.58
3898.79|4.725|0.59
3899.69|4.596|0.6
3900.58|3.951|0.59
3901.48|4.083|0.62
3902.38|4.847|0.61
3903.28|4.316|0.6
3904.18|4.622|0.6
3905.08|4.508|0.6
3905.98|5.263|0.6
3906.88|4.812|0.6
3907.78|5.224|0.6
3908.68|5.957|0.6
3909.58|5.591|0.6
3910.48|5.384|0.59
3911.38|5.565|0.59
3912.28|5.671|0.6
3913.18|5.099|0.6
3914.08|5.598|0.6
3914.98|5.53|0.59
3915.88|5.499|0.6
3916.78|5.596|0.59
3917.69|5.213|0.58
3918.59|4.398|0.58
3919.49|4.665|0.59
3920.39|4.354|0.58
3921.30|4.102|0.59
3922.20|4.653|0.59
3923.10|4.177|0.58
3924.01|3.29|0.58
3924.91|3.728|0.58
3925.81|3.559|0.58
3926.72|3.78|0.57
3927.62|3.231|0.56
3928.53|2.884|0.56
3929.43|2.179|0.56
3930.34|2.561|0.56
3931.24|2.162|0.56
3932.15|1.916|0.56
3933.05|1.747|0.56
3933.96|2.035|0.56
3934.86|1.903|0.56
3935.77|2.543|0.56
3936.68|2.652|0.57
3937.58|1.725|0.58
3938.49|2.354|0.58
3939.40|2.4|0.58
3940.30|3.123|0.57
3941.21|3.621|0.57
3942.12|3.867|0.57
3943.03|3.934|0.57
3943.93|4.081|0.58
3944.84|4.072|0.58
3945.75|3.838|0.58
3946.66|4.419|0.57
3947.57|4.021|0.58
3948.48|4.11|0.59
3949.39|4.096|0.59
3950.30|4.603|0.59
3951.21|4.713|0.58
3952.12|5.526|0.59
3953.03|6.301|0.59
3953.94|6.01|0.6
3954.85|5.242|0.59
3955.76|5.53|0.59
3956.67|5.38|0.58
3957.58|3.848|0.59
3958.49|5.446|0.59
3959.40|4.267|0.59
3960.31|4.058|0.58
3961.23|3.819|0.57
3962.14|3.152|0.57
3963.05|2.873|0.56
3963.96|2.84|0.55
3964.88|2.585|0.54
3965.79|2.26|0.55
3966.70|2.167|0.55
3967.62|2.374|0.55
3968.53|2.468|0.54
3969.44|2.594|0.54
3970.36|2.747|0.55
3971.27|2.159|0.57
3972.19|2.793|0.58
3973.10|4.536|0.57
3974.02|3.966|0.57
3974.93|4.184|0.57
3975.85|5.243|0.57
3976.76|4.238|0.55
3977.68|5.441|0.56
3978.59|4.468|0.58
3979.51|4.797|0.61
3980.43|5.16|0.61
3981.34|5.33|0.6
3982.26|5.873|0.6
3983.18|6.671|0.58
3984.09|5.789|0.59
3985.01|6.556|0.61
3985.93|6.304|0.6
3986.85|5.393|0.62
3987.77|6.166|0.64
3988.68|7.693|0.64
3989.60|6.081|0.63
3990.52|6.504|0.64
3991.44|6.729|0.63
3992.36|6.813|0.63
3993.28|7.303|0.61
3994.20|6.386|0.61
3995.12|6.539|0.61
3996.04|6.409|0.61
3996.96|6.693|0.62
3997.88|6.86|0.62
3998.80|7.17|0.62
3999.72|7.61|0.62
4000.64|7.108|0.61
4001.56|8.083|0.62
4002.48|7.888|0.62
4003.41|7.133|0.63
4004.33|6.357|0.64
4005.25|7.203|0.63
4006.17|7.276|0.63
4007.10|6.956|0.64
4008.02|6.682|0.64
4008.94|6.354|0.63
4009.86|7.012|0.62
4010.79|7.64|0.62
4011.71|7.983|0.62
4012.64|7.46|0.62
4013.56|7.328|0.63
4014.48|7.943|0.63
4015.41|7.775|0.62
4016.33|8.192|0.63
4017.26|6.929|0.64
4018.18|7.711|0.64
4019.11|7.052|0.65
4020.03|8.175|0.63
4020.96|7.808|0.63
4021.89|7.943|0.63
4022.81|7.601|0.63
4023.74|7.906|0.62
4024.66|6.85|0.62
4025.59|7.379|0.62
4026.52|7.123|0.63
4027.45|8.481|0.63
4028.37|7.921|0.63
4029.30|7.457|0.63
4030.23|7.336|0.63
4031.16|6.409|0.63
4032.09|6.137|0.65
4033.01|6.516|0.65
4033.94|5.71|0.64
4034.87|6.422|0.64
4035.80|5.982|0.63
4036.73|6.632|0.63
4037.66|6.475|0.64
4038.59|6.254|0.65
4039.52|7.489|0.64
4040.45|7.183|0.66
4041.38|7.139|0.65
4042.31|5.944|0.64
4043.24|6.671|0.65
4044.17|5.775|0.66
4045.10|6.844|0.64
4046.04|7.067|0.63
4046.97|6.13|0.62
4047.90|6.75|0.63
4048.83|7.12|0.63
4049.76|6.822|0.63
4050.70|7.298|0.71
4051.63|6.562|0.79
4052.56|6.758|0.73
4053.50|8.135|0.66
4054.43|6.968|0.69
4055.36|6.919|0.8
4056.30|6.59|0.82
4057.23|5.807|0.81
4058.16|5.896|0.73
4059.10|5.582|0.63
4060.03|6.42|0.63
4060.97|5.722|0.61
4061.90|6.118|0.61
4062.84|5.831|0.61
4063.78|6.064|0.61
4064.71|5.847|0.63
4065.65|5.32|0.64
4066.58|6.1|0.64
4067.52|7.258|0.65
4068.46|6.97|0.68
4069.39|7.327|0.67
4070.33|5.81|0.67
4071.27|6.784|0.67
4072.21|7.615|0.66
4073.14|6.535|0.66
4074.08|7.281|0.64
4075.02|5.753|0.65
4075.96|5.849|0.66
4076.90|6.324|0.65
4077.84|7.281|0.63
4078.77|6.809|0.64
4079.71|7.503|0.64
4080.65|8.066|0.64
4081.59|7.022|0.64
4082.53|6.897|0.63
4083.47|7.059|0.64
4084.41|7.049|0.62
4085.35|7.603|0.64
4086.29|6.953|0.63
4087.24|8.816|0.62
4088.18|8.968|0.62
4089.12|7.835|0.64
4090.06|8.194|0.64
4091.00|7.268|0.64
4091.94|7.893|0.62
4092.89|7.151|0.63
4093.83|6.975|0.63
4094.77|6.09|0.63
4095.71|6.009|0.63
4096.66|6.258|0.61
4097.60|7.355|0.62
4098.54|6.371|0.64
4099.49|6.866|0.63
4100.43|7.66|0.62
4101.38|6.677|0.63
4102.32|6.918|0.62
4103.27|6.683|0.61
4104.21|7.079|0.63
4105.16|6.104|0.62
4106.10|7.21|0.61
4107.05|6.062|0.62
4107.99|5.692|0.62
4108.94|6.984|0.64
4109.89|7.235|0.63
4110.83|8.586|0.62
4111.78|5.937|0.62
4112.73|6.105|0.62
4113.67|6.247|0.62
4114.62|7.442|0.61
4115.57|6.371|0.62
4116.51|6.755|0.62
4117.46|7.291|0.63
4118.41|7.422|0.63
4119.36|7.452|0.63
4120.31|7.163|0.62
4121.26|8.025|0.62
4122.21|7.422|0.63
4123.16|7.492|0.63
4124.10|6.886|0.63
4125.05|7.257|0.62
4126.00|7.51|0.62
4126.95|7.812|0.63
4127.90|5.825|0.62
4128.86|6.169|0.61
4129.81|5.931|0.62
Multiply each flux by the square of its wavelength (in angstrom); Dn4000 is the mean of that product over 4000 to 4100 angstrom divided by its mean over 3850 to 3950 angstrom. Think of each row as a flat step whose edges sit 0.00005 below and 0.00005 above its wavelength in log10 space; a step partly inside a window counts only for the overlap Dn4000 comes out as 1.98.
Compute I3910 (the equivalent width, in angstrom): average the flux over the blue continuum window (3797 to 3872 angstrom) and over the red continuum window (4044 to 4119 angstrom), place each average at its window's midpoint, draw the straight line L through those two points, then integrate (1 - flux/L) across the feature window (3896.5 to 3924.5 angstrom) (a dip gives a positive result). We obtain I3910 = -3.4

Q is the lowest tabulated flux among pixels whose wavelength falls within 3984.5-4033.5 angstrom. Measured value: 5.393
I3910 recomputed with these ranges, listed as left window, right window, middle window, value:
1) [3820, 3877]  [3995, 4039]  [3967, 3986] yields 5.6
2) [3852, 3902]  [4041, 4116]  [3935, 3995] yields 7.2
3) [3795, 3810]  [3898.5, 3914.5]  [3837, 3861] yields 5.8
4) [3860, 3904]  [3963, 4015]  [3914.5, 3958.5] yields 7.9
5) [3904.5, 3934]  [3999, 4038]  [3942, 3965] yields 4.0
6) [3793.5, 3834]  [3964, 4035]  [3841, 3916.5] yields 6.8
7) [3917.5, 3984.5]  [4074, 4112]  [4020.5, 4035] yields -4.3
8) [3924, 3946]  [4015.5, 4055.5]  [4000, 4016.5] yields -4.0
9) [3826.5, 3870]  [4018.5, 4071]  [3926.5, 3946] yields 7.9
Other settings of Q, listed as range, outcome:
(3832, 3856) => 1.204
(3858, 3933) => 1.916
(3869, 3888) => 2.529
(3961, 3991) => 2.159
